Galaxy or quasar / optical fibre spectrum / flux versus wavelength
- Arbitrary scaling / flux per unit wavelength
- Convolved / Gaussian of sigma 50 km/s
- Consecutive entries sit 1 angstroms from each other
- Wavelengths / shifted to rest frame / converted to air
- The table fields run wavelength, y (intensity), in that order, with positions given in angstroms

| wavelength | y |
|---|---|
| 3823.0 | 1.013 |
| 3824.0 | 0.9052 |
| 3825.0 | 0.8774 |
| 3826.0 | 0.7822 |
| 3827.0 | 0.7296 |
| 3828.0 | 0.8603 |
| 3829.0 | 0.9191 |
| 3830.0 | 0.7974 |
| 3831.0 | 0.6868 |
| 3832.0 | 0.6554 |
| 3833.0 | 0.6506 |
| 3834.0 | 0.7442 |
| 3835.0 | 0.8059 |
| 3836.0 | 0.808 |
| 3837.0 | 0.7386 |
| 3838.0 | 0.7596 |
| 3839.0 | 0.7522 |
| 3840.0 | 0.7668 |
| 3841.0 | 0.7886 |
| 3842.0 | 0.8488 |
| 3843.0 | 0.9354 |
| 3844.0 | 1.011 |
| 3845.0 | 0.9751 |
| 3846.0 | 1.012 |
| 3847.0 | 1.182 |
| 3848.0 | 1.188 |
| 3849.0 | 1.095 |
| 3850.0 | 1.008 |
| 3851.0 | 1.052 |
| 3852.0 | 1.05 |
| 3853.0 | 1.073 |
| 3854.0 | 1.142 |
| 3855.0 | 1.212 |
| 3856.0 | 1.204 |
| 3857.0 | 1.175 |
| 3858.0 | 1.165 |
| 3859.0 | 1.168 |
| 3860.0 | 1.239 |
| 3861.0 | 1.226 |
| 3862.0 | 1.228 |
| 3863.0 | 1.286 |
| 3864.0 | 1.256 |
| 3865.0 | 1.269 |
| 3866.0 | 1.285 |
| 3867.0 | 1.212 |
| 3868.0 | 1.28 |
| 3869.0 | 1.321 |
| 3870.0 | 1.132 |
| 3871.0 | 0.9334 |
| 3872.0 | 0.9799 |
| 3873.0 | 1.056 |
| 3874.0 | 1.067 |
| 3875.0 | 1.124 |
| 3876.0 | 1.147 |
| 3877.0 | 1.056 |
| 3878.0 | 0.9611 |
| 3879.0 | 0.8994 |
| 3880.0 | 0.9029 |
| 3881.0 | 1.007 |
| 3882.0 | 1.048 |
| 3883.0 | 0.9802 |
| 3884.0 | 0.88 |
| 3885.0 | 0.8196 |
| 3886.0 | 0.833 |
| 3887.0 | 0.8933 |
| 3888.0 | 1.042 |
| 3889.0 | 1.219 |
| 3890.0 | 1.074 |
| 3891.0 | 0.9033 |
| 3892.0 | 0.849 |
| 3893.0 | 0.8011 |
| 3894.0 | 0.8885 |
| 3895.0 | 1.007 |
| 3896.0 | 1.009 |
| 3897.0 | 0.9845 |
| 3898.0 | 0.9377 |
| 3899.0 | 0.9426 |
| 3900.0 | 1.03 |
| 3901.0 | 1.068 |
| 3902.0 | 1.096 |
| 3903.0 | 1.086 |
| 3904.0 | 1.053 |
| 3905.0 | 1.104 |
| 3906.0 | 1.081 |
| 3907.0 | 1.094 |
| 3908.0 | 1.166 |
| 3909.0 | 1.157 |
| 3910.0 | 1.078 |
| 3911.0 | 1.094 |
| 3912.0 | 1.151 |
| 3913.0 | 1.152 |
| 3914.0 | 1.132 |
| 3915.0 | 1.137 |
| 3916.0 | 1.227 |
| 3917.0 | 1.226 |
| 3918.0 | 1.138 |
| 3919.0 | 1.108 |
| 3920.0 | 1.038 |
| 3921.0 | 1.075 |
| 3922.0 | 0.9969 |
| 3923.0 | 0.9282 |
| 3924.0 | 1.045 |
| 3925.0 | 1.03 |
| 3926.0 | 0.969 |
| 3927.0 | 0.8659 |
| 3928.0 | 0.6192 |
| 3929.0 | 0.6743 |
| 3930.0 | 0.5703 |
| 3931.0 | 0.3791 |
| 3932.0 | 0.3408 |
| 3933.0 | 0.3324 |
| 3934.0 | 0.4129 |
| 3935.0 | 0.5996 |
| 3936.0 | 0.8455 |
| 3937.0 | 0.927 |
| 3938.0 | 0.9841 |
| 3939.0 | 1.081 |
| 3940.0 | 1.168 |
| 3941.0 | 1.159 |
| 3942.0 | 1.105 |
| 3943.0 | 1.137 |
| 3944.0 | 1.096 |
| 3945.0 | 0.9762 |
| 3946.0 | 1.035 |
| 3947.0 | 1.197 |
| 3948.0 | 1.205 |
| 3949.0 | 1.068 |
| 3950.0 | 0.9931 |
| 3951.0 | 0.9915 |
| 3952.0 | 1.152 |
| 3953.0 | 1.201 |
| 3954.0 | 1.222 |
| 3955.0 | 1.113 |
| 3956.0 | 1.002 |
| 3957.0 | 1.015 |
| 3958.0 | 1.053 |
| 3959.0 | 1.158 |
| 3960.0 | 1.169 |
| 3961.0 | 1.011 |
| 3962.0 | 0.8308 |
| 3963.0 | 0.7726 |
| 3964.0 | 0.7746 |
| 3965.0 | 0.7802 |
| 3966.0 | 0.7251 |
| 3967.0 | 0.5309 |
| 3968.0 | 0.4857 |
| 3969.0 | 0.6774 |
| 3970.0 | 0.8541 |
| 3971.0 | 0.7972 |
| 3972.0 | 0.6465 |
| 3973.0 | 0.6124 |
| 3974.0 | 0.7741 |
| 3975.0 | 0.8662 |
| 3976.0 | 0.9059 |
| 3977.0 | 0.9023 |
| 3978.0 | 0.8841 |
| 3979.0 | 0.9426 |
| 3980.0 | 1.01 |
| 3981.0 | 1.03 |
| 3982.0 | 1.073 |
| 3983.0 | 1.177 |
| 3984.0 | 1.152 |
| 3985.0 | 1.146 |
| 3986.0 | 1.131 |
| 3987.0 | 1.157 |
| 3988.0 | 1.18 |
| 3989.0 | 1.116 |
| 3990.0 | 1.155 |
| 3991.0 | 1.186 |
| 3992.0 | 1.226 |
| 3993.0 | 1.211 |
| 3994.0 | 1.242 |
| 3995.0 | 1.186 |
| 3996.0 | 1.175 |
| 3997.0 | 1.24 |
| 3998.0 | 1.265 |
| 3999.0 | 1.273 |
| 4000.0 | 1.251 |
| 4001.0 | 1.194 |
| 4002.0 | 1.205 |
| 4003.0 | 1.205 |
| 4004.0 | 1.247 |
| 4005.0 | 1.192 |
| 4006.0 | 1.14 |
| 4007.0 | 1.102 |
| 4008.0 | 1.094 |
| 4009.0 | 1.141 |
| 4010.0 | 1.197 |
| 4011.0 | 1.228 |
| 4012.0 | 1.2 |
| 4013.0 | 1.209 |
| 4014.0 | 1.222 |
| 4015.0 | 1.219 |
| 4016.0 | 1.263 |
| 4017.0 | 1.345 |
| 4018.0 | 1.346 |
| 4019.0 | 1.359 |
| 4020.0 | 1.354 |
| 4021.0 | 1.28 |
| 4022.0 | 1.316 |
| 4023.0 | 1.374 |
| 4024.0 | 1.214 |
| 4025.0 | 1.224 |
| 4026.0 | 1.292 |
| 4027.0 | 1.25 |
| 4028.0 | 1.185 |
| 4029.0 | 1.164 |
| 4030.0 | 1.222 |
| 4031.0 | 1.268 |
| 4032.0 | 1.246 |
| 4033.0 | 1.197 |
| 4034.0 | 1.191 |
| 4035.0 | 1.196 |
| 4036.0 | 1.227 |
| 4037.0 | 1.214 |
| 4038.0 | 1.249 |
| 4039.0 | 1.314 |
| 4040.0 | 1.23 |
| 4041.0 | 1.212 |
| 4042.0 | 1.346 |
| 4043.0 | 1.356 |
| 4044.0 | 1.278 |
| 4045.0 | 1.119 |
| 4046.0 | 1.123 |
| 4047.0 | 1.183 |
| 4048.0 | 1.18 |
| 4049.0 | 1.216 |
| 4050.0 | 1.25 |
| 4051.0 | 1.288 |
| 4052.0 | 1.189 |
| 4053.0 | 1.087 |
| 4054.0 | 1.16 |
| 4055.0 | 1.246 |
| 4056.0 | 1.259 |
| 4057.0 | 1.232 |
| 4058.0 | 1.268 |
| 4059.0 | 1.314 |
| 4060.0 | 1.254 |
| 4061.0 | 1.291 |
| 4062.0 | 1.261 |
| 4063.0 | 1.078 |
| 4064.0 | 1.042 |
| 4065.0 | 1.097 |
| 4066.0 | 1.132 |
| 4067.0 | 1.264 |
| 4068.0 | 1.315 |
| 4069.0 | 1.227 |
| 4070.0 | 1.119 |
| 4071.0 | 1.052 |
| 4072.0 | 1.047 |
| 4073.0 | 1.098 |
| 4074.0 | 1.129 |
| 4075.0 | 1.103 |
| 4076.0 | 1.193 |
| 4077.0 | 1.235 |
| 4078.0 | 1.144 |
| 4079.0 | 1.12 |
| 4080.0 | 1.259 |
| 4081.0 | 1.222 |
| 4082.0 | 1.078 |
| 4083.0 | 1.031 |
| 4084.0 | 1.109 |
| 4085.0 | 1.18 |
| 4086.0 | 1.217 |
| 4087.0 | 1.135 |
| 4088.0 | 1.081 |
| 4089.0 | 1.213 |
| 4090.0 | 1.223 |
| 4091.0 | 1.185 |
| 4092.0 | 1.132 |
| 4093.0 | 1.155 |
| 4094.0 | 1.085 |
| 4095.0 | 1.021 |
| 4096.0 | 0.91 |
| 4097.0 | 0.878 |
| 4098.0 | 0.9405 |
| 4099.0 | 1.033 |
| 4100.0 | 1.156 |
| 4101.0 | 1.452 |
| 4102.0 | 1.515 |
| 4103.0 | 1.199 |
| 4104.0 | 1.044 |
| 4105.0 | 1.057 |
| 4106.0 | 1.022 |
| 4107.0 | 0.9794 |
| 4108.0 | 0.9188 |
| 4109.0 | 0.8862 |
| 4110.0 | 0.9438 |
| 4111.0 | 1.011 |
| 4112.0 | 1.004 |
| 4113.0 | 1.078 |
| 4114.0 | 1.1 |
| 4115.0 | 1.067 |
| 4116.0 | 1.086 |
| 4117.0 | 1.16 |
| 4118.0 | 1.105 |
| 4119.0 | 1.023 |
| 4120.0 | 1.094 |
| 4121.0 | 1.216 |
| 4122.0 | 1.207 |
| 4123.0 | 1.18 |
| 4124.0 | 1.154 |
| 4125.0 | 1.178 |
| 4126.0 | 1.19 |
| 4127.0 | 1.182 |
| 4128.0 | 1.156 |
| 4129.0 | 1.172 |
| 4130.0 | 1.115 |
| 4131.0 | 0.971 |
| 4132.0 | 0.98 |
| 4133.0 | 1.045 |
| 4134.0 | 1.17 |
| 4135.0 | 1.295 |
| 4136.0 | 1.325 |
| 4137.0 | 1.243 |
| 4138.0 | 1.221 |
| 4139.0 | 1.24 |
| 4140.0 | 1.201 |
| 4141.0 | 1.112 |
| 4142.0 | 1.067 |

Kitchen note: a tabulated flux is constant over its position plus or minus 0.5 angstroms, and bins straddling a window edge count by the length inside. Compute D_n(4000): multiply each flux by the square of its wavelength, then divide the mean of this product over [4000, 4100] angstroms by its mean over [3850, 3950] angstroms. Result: 1.25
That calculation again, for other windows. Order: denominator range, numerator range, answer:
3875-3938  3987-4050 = 1.36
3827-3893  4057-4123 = 1.26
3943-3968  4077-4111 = 1.19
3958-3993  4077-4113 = 1.24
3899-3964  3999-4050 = 1.30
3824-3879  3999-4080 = 1.32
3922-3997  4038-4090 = 1.32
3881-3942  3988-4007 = 1.31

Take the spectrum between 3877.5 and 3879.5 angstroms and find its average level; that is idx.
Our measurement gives 0.93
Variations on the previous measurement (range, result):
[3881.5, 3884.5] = 0.969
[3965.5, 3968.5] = 0.581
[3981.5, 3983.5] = 1.12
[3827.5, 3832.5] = 0.784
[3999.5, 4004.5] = 1.22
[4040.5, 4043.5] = 1.3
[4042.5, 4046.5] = 1.22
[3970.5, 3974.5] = 0.708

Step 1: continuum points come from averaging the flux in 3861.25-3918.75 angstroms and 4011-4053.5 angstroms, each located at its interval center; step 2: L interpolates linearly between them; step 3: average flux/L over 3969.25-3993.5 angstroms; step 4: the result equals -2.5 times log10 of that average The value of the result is 0.18 mag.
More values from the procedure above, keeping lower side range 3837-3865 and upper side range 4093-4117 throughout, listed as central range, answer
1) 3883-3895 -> 0.14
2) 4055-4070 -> -0.14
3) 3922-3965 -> 0.14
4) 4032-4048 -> -0.16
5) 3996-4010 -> -0.13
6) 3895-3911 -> 0.01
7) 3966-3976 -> 0.45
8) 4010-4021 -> -0.19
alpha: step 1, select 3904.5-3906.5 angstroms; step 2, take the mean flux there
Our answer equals 1.09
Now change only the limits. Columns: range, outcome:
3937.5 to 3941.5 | 1.1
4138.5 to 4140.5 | 1.22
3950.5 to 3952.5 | 1.07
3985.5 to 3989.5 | 1.15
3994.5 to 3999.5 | 1.23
